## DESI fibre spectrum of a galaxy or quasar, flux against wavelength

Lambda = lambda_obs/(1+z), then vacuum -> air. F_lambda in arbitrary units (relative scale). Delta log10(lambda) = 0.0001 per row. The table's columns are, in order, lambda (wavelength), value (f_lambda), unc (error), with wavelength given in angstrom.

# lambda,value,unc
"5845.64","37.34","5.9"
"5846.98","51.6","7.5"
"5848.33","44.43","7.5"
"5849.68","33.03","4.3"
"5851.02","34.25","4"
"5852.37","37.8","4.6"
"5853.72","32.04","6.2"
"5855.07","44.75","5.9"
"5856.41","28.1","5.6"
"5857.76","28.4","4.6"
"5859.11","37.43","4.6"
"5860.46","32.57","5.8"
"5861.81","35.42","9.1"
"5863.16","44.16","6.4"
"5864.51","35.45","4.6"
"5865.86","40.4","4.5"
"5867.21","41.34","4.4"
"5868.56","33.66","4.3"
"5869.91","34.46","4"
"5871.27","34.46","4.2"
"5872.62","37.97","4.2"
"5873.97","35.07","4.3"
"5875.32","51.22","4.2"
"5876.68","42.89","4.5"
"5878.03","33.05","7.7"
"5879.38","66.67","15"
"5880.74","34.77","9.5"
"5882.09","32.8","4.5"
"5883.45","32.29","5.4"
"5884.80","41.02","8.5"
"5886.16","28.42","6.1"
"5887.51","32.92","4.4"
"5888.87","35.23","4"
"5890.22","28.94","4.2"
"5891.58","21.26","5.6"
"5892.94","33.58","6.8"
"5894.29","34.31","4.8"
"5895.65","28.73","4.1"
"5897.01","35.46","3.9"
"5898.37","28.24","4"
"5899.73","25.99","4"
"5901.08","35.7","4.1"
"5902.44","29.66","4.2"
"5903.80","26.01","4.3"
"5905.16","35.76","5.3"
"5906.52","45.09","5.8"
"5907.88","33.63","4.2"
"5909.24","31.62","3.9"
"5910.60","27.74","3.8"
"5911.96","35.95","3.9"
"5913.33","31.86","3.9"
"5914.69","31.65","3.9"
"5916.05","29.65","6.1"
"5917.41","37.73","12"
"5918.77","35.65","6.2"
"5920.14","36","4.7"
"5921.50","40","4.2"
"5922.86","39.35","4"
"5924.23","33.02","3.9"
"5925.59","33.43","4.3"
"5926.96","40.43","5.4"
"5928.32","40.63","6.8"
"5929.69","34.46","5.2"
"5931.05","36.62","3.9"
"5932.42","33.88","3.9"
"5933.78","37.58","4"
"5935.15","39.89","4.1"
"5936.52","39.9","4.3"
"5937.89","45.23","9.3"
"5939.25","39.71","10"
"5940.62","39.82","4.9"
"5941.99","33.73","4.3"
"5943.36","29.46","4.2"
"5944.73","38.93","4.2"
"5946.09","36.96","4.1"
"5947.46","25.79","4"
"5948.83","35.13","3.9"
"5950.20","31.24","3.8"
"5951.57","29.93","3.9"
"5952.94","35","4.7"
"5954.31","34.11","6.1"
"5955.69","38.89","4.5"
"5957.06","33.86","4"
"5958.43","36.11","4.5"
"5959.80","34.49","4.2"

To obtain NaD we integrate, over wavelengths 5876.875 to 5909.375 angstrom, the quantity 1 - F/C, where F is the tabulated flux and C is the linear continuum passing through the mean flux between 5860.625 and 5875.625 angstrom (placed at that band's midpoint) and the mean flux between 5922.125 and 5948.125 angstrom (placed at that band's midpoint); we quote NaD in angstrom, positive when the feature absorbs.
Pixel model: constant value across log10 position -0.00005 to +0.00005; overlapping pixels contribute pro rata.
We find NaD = 3.1 angstrom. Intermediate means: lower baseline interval 38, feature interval 34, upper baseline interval 36.8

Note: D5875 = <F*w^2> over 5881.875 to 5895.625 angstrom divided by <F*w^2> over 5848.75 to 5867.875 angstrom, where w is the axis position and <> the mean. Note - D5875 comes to 0.9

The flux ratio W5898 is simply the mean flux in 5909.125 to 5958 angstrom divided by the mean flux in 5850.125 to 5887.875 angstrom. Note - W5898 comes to 1.0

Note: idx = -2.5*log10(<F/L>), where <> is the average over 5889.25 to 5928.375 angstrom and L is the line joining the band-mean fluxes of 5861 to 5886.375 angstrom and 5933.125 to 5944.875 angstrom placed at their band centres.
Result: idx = 0.159 mag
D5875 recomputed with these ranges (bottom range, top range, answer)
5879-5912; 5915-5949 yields 1.11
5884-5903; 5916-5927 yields 1.17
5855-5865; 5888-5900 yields 0.87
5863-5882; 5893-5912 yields 0.82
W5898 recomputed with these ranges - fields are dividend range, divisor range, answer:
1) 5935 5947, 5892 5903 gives 1.21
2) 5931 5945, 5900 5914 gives 1.14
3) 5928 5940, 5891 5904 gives 1.28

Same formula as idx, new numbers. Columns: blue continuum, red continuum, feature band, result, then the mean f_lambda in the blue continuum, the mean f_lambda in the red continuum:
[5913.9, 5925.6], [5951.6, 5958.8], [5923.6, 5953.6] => -0.025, 35.3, 35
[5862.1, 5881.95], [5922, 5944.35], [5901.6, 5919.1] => 0.157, 40.1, 37.4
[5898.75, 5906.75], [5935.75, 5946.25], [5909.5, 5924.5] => 0.001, 32.2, 38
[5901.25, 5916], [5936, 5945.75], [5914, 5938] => -0.032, 32.8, 38.1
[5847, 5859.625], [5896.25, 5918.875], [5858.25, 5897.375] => -0.049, 36.4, 32.7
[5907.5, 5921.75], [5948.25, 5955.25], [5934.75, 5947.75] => -0.120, 33.6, 33.2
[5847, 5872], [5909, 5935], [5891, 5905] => 0.185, 36.6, 35.3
